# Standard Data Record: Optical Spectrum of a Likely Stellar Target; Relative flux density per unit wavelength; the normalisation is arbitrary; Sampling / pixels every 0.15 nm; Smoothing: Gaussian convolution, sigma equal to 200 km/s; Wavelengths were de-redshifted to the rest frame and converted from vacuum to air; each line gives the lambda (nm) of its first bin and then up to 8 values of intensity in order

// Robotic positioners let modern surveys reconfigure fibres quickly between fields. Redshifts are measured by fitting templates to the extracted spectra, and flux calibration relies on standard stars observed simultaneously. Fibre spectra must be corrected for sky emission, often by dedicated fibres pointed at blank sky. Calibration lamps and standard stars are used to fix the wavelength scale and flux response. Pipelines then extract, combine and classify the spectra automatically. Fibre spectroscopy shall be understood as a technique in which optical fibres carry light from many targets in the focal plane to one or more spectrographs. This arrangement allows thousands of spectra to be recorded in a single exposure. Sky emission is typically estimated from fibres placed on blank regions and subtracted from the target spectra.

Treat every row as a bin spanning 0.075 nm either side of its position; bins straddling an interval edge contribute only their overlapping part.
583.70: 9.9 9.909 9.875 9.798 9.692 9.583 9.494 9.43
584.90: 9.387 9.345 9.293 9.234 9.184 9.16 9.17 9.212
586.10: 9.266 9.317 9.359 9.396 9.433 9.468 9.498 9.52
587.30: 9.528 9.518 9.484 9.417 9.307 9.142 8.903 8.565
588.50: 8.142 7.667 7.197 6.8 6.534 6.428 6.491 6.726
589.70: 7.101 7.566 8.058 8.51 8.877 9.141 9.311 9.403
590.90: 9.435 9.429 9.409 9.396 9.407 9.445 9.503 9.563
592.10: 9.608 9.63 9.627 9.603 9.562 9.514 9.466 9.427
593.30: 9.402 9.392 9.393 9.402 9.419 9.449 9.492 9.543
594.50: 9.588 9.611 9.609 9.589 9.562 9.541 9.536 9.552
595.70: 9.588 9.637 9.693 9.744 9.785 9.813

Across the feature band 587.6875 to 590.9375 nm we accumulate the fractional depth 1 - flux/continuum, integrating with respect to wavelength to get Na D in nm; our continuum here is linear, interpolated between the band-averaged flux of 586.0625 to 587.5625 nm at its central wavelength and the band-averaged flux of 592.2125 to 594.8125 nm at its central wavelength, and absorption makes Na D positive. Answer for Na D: 0.47 nm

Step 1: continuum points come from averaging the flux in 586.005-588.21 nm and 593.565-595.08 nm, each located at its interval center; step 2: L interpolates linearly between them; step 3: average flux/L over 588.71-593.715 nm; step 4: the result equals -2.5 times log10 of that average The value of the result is 0.086 mag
